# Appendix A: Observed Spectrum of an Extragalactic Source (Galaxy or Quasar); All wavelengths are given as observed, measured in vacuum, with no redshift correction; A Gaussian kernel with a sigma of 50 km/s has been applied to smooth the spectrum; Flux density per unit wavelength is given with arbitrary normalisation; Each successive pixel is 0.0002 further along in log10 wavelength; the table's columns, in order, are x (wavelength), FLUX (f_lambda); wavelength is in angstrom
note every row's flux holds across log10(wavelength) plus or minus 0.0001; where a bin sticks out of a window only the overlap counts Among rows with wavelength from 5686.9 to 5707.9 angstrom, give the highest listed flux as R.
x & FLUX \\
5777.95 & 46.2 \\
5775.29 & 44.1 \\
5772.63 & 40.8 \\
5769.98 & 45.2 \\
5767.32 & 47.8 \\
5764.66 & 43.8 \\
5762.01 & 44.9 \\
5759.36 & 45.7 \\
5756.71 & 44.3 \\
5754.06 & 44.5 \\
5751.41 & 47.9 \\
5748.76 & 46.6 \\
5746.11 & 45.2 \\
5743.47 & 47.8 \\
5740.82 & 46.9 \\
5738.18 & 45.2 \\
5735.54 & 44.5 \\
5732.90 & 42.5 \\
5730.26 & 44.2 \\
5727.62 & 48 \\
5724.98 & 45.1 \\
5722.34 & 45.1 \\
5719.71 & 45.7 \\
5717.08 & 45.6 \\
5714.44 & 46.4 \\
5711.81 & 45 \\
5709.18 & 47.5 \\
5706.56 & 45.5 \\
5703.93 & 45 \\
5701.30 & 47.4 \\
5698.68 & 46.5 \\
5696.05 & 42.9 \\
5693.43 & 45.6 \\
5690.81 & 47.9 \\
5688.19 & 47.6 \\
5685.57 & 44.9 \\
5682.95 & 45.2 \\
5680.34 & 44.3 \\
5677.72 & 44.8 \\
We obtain 47.9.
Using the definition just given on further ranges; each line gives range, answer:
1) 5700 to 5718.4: 47.5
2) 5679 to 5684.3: 45.2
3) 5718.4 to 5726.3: 45.7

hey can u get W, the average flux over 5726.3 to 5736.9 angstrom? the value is 44.8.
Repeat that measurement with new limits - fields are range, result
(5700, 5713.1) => 46.1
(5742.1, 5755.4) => 46.4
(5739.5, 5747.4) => 46.6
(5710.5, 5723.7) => 45.5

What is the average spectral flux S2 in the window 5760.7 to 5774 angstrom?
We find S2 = 44.5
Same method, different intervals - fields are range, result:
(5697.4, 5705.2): 46.3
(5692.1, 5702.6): 45.6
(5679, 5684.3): 44.7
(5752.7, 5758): 44.4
